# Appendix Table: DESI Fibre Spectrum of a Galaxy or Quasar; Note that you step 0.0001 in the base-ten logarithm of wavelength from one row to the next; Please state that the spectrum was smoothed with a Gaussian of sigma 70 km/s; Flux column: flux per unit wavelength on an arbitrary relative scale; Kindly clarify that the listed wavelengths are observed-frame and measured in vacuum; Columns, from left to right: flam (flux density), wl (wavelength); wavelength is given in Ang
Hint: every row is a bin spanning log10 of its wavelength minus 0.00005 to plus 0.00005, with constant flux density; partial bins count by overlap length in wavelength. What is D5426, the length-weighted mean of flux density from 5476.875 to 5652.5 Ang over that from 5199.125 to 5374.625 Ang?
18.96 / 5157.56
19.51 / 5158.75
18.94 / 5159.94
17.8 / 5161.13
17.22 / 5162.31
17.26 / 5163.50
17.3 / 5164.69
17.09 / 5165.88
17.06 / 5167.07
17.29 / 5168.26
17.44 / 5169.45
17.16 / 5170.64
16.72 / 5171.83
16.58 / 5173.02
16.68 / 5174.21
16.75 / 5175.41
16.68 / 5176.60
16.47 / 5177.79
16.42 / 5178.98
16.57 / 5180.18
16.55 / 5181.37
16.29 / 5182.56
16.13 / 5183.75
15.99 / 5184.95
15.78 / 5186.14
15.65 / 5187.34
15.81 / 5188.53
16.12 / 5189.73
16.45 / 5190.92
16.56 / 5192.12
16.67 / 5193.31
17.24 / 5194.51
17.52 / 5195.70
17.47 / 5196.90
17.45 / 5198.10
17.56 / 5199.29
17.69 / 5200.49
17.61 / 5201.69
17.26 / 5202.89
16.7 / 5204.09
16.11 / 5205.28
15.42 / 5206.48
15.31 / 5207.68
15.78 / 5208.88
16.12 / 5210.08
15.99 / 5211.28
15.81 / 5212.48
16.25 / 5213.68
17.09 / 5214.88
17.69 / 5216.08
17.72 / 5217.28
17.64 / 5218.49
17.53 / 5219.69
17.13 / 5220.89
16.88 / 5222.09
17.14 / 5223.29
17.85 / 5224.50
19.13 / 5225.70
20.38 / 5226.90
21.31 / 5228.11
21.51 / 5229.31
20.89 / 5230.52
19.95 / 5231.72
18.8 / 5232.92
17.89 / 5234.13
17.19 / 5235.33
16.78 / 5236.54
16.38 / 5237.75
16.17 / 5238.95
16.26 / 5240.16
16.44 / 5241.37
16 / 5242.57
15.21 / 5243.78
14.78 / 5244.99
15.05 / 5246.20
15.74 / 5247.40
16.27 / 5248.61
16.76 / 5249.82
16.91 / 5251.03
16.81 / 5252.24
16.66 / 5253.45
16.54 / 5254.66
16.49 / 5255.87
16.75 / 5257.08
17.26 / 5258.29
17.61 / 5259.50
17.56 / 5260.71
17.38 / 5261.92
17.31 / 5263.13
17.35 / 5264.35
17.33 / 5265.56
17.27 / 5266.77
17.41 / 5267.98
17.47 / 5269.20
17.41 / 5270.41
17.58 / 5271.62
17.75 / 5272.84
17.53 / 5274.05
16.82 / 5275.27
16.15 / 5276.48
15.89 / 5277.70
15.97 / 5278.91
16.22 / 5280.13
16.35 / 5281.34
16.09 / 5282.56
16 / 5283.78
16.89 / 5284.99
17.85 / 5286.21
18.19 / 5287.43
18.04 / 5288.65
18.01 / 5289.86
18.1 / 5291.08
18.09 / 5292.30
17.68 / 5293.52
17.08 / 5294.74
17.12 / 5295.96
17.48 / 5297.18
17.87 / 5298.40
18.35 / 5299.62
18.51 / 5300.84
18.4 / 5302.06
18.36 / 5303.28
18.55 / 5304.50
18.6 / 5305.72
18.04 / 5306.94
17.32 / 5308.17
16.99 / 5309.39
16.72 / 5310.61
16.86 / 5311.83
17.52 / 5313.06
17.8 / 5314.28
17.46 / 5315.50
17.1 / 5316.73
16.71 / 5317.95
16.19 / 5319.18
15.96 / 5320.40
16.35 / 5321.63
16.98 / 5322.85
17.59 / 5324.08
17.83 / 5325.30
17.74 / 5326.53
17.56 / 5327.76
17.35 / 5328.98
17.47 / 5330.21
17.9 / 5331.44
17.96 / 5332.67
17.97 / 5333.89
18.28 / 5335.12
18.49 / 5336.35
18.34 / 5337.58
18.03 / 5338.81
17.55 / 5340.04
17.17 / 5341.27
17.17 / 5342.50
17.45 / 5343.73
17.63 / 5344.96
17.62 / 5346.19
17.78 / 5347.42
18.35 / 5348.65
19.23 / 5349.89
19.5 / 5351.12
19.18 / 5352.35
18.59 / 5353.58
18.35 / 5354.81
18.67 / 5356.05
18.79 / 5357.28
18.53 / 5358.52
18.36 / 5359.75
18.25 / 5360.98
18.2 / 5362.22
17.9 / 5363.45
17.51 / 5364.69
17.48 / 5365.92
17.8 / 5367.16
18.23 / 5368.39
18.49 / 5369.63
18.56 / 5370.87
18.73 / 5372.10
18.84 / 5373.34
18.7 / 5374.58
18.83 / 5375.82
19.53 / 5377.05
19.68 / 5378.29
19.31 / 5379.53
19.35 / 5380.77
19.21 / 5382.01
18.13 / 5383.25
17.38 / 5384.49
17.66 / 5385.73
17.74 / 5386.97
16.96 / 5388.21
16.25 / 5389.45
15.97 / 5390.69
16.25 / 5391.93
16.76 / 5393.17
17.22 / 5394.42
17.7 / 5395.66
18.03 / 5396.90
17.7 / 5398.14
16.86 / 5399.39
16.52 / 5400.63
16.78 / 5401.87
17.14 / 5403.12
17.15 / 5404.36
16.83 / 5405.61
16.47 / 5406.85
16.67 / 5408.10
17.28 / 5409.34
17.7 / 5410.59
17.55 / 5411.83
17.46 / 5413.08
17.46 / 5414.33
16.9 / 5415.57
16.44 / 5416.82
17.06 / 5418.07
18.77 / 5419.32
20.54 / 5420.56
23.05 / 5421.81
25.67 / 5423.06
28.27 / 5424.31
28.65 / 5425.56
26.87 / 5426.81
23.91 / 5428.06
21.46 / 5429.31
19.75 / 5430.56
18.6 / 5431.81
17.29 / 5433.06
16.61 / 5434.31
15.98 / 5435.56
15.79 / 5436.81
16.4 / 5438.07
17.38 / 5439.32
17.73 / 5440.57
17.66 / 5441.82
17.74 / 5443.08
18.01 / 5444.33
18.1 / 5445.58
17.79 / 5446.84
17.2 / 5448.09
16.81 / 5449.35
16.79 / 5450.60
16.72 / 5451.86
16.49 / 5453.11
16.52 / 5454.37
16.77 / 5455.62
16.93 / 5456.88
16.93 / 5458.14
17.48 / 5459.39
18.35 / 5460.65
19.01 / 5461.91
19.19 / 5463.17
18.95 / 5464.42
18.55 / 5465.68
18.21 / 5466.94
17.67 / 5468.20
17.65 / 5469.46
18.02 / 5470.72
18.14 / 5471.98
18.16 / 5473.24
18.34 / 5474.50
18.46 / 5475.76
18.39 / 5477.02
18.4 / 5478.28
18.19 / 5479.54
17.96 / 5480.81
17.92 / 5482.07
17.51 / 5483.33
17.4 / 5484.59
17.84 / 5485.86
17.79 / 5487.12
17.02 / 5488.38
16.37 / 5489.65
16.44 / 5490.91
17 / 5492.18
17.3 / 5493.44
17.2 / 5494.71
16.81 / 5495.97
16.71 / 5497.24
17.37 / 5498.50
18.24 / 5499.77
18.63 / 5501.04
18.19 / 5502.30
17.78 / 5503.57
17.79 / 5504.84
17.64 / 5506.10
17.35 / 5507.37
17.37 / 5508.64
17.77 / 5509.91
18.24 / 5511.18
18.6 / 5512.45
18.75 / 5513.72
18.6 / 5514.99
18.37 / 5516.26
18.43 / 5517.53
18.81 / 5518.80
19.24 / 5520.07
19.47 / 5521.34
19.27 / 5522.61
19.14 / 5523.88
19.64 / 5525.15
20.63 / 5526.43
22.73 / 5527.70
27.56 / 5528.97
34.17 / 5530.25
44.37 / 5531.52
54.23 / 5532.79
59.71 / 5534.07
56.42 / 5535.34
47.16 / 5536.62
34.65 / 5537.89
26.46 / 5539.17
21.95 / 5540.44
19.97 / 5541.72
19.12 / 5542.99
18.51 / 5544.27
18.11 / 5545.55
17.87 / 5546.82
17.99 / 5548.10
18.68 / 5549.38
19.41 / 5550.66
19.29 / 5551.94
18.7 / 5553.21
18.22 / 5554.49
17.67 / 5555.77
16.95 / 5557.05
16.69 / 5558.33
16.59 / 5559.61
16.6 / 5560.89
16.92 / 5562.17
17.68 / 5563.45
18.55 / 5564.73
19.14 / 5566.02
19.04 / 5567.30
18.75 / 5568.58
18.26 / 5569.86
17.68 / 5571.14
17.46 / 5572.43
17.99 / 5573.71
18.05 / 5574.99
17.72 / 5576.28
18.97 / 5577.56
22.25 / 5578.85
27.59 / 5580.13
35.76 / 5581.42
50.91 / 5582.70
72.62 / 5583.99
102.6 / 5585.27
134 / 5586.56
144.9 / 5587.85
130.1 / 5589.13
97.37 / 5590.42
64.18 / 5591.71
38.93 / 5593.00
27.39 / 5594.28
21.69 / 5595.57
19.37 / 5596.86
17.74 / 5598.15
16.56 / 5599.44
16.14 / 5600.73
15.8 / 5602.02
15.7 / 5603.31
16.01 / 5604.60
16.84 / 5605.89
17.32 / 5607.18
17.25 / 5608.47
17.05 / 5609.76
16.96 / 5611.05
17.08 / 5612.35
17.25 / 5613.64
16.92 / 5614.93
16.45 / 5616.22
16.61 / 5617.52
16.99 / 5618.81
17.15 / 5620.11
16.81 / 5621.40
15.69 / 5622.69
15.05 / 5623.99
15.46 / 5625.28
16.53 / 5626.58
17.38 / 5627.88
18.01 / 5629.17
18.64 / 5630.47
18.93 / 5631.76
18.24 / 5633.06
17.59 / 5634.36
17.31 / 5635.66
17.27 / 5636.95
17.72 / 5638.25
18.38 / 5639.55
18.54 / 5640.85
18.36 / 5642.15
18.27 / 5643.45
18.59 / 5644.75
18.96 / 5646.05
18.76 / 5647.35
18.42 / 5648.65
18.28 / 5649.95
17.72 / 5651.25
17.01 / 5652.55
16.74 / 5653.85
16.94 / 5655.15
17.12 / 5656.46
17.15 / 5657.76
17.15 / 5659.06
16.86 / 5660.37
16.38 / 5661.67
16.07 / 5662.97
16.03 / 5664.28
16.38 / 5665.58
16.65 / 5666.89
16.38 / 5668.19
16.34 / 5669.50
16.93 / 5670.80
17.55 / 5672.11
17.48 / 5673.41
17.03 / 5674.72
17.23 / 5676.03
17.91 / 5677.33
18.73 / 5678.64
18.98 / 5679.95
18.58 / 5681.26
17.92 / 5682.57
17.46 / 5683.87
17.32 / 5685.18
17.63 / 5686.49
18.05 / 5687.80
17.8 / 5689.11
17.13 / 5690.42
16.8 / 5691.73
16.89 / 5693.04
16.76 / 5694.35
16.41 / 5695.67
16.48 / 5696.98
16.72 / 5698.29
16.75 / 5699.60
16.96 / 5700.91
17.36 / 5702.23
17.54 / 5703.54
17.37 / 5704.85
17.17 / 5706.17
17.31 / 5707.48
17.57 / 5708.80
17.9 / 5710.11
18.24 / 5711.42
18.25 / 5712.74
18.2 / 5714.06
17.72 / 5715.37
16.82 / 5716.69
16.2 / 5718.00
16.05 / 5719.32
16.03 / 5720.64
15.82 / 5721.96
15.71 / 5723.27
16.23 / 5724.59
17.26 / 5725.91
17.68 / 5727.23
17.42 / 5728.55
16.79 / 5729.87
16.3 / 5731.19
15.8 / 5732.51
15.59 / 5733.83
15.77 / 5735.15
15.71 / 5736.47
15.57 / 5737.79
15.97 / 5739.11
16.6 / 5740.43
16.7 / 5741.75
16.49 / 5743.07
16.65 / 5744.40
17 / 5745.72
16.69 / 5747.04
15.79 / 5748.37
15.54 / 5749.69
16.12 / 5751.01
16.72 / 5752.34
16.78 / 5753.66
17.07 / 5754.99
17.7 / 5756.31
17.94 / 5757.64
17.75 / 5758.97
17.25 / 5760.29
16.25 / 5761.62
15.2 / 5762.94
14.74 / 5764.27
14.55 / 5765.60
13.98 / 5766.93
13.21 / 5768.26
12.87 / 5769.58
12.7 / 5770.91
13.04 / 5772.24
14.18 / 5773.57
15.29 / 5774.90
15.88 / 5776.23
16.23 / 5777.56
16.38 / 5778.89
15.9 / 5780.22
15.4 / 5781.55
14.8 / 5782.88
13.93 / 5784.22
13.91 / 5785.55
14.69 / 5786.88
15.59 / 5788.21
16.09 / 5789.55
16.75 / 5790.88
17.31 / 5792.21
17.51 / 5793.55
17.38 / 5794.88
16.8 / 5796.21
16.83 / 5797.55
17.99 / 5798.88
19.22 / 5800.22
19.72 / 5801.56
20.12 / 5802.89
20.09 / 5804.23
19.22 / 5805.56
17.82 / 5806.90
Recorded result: 1.4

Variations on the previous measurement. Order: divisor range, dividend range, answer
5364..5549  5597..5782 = 0.85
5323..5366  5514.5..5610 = 1.71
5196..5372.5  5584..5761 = 1.24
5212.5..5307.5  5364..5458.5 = 1.05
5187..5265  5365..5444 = 1.08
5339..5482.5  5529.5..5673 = 1.42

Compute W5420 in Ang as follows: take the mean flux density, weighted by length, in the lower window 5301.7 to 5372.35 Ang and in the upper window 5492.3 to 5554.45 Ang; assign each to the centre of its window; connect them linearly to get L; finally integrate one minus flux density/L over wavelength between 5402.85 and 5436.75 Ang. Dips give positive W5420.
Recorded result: 1.1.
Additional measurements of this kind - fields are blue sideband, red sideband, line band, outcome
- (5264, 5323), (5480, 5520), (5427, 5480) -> -1.1 Ang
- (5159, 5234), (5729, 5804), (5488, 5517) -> -1.8 Ang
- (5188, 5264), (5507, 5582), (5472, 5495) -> 4.2 Ang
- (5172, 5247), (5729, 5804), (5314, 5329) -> -0.2 Ang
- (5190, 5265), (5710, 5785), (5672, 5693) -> -2.0 Ang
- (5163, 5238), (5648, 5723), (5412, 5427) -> -3.5 Ang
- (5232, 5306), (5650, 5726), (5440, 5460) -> -0.1 Ang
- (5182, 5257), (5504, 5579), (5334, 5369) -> 1.8 Ang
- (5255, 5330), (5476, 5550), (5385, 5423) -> 4.2 Ang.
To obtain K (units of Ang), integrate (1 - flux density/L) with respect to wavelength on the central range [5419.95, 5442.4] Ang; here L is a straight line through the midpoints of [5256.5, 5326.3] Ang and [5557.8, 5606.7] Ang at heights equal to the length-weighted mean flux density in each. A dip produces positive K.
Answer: 5.0 Ang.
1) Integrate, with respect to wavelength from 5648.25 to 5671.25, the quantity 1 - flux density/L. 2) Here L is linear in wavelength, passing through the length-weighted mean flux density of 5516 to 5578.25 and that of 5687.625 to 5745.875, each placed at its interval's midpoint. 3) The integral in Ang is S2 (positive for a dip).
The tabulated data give 2.5 Ang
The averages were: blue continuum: 23.1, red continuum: 16.8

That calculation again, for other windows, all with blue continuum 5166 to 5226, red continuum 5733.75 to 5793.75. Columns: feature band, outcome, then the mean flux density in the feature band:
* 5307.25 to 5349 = -2.3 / 17.4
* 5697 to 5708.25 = -0.9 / 17.1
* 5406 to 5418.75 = -0.6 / 17.1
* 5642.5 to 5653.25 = -1.6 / 18.3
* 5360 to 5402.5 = -3.8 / 17.9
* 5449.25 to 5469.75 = -1.7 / 17.6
